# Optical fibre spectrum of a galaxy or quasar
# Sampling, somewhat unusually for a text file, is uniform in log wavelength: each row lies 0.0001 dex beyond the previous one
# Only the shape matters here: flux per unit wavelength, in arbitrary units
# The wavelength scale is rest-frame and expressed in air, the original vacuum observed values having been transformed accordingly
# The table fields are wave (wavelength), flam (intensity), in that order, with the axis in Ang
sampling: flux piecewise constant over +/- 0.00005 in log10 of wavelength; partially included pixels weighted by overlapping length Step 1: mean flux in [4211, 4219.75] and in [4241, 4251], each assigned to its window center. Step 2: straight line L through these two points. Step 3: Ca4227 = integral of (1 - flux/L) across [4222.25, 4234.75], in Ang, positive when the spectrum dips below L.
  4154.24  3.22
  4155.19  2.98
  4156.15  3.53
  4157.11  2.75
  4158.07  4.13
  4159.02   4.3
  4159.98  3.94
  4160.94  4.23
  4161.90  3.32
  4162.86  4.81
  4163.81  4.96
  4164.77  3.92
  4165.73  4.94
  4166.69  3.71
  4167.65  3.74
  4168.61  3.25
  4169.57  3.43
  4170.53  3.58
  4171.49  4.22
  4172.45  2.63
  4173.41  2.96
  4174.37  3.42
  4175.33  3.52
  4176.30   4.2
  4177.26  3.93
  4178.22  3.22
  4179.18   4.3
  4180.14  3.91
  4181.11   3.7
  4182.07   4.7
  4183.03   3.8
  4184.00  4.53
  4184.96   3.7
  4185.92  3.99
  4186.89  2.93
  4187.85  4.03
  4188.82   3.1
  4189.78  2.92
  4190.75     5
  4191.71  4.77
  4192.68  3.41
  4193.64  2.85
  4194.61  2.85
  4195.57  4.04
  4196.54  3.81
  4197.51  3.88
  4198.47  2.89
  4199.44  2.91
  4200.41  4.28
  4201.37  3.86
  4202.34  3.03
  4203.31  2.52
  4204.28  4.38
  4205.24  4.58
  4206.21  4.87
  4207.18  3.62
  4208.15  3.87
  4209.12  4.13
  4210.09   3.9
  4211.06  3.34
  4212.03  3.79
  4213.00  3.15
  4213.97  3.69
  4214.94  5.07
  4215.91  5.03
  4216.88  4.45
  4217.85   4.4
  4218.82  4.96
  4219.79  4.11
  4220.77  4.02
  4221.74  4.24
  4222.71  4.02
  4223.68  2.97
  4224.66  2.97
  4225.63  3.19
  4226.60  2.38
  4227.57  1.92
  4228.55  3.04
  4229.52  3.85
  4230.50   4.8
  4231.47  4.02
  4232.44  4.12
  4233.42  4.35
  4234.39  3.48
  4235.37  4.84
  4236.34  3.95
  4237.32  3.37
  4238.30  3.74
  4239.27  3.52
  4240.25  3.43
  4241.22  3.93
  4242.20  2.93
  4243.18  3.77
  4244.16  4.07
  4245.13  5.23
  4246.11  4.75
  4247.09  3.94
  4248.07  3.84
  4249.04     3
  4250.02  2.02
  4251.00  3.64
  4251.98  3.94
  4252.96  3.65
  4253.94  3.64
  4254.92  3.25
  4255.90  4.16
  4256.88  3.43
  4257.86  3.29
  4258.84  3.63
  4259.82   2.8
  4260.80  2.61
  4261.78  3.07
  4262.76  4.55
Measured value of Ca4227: 1.7 Ang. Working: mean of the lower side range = 4.25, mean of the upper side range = 3.74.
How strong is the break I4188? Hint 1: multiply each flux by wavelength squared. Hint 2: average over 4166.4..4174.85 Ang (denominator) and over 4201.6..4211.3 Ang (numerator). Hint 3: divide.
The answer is 1.1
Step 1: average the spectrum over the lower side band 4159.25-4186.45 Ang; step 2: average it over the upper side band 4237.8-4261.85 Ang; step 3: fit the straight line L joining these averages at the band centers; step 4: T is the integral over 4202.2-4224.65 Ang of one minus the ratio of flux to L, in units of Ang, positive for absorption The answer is -1.68 Ang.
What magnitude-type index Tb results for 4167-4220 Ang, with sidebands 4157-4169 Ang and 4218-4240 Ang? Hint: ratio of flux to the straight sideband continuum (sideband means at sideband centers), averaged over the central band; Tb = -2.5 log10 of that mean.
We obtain 0.03 mag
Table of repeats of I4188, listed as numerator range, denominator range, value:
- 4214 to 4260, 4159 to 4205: 1.03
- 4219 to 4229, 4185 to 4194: 0.92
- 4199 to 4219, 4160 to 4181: 1.06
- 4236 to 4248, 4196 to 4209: 1.06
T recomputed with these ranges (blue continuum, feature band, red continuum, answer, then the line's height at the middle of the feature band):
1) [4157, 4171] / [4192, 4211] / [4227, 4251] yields 0.89 Ang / 3.85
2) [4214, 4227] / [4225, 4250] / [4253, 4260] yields 0.31 Ang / 3.76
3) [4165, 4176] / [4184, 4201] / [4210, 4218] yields 0.91 Ang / 3.85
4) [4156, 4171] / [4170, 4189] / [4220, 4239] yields 0.61 Ang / 3.85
